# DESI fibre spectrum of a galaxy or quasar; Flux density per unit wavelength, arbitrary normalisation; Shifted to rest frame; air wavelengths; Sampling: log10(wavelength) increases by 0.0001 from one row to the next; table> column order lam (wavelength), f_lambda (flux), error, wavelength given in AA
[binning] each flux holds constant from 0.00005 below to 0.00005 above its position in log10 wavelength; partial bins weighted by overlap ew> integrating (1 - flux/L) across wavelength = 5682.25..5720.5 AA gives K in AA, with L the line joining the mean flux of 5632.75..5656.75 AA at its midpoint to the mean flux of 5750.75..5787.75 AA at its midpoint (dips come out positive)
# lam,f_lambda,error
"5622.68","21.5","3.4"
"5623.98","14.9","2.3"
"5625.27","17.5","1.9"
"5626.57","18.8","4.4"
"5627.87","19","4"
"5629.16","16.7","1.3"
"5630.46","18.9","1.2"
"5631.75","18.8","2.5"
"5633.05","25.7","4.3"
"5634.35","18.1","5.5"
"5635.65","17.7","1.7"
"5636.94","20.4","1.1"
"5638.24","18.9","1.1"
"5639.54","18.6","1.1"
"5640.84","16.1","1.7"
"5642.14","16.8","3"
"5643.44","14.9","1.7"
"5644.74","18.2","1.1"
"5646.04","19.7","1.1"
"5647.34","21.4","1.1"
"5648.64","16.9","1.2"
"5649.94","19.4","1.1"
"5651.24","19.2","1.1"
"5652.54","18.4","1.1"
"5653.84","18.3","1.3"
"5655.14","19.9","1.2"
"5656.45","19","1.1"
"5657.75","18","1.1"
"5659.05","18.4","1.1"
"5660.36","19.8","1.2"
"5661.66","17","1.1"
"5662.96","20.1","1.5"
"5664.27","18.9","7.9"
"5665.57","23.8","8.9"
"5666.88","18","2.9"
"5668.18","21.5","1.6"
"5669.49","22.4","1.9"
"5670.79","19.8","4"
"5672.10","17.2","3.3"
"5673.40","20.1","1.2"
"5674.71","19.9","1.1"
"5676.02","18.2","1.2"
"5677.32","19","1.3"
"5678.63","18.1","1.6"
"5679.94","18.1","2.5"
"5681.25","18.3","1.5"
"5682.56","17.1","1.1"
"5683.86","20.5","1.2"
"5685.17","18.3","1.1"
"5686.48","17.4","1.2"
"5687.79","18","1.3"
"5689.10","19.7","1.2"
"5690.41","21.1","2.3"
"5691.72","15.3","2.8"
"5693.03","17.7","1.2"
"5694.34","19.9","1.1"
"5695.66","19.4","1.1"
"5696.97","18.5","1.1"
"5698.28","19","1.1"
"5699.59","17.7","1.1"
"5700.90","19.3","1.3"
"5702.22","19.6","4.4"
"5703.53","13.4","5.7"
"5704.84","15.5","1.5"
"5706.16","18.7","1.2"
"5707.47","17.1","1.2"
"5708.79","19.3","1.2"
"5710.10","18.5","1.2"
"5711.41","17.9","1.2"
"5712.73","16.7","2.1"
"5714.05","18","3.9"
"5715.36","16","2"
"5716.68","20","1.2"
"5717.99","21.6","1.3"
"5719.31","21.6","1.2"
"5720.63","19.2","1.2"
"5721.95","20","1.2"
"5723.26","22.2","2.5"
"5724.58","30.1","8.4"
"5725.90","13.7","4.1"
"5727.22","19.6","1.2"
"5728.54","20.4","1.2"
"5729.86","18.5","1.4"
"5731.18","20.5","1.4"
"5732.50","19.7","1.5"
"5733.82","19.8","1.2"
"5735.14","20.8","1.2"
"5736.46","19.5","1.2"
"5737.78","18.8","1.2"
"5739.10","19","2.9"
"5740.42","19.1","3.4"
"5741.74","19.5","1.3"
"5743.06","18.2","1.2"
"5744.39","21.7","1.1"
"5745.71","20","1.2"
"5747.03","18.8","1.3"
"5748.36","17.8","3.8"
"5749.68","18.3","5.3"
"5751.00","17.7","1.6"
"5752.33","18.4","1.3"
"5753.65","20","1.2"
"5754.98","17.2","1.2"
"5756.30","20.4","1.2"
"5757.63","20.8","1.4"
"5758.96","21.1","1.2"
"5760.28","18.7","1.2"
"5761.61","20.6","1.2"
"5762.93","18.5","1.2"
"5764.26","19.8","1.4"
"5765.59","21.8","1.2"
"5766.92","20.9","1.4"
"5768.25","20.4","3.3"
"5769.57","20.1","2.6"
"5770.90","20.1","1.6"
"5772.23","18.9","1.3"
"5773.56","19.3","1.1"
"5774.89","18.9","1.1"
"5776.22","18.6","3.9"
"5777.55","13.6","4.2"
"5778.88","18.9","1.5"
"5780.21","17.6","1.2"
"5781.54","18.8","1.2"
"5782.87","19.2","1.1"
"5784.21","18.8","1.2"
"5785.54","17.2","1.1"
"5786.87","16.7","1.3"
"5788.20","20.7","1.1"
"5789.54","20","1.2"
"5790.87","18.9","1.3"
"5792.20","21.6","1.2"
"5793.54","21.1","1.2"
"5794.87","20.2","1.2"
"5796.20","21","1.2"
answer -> 1.0 AA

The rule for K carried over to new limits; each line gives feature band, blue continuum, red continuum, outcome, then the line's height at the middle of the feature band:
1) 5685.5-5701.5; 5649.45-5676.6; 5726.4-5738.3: 0.8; 19.5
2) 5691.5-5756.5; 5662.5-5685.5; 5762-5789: 0.6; 19.2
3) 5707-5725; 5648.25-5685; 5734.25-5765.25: -0.5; 19.3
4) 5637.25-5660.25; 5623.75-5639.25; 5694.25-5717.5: 0.3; 18.7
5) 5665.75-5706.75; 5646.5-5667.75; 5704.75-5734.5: 1.3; 19.3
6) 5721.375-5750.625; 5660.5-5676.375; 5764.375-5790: -0.8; 19.3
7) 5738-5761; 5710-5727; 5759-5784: 0.2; 19.4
